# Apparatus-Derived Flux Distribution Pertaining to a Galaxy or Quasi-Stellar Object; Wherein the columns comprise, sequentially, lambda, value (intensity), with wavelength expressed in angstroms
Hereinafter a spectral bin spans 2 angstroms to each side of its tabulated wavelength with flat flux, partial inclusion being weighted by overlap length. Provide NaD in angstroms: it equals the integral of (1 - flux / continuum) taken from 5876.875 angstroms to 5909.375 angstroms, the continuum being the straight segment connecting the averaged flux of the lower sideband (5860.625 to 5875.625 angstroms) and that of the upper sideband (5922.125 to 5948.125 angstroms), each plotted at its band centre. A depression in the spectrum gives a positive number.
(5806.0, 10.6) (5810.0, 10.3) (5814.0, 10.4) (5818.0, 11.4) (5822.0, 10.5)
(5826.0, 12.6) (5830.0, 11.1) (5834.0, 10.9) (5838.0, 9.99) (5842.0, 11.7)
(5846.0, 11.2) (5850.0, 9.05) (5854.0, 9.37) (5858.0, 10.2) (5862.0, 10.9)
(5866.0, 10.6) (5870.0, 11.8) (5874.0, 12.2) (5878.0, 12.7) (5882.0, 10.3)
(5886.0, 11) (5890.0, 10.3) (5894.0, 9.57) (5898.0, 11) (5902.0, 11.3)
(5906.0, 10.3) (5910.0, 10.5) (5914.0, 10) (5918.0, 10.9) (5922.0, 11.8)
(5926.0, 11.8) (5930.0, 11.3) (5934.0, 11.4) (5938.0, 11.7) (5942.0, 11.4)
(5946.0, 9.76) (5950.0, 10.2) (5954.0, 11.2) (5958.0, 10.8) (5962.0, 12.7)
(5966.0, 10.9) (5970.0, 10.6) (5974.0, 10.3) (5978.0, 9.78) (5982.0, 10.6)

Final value 1.7 angstroms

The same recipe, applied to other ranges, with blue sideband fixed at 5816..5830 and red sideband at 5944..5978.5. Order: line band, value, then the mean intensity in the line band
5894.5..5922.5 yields 0.7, 10.7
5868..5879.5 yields -1.1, 12.2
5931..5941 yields -0.6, 11.5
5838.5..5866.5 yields 2.2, 10.4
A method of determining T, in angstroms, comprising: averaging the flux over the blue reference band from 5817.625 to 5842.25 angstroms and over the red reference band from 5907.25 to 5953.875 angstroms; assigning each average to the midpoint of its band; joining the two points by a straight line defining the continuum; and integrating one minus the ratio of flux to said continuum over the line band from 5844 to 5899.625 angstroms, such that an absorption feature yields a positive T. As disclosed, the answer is 1.7 angstroms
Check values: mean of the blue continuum 11.1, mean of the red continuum 11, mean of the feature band 10.7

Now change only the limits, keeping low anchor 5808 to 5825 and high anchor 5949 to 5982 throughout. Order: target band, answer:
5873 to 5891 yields -0.9 angstroms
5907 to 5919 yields 0.4 angstroms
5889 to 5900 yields 0.5 angstroms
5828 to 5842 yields -0.1 angstroms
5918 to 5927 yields -0.7 angstroms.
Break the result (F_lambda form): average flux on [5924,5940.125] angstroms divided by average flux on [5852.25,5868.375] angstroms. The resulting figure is 1.12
